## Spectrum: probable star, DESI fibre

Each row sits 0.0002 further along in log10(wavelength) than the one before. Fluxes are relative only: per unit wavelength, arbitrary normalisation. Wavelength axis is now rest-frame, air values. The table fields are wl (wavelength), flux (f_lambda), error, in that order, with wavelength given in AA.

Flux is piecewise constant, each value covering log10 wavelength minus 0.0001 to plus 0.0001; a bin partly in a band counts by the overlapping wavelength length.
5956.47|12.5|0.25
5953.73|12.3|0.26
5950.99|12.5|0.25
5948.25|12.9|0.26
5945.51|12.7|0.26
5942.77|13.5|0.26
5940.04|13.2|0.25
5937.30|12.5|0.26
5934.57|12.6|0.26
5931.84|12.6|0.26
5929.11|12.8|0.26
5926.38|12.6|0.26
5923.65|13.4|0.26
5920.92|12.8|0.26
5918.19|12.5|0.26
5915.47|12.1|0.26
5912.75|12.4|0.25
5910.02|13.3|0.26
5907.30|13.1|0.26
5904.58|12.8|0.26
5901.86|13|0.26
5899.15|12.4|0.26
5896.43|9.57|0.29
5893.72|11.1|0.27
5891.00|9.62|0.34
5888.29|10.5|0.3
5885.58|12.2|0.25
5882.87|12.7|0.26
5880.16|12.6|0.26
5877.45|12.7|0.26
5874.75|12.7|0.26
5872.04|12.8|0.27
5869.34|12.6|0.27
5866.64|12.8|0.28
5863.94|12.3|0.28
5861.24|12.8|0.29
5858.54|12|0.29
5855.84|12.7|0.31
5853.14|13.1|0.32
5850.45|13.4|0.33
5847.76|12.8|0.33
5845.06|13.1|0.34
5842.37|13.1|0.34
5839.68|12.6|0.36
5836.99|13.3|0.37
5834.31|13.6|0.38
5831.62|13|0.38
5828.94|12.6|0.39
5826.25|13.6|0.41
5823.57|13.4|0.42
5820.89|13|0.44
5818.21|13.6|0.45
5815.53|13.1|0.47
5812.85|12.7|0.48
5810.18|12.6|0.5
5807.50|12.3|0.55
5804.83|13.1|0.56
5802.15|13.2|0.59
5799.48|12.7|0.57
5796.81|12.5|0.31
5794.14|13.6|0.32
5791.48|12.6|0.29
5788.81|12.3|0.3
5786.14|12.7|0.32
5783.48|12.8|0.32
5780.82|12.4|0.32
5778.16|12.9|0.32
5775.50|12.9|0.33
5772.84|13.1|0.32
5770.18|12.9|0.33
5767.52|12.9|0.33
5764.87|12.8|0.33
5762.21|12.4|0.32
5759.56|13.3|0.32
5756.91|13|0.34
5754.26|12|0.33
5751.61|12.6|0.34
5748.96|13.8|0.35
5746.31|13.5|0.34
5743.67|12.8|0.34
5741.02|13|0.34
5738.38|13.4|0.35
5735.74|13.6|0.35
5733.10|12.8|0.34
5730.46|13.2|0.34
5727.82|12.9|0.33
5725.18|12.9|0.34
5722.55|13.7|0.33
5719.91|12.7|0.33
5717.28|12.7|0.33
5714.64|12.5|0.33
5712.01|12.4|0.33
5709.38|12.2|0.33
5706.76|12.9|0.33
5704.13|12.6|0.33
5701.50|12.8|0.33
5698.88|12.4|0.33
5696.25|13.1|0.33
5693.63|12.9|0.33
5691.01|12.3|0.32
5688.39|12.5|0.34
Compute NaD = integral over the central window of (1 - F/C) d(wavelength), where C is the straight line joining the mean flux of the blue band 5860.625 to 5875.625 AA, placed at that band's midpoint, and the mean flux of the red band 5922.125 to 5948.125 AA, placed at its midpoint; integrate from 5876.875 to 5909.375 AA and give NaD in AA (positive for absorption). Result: 2.2 AA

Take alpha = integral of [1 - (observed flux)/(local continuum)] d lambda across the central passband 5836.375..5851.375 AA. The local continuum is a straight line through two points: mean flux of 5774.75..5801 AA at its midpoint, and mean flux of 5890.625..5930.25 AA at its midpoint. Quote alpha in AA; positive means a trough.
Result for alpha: -0.6 AA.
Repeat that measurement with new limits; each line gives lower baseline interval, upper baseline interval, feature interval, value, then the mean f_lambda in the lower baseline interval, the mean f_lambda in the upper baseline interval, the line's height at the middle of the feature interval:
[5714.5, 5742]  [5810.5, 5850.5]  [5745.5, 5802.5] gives 1.0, 13.1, 13.1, 13.1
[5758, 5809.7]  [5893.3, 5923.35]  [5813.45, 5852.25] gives -1.6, 12.8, 12.4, 12.6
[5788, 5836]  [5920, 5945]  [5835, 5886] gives 0.7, 13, 12.9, 12.9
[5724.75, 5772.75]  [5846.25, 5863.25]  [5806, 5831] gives -0.3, 13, 12.8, 12.9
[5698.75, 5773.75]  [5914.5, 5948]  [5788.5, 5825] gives -0.2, 12.9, 12.8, 12.9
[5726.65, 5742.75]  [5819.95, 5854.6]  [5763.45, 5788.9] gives 0.7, 13.1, 13.1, 13.1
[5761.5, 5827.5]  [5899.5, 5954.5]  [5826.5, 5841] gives -0.2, 12.9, 12.8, 12.9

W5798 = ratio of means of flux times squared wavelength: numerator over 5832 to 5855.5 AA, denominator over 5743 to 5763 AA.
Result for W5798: 1.04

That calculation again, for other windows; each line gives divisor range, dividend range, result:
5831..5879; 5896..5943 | 1.01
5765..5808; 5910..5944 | 1.05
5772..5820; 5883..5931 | 0.98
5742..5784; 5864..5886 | 1.02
